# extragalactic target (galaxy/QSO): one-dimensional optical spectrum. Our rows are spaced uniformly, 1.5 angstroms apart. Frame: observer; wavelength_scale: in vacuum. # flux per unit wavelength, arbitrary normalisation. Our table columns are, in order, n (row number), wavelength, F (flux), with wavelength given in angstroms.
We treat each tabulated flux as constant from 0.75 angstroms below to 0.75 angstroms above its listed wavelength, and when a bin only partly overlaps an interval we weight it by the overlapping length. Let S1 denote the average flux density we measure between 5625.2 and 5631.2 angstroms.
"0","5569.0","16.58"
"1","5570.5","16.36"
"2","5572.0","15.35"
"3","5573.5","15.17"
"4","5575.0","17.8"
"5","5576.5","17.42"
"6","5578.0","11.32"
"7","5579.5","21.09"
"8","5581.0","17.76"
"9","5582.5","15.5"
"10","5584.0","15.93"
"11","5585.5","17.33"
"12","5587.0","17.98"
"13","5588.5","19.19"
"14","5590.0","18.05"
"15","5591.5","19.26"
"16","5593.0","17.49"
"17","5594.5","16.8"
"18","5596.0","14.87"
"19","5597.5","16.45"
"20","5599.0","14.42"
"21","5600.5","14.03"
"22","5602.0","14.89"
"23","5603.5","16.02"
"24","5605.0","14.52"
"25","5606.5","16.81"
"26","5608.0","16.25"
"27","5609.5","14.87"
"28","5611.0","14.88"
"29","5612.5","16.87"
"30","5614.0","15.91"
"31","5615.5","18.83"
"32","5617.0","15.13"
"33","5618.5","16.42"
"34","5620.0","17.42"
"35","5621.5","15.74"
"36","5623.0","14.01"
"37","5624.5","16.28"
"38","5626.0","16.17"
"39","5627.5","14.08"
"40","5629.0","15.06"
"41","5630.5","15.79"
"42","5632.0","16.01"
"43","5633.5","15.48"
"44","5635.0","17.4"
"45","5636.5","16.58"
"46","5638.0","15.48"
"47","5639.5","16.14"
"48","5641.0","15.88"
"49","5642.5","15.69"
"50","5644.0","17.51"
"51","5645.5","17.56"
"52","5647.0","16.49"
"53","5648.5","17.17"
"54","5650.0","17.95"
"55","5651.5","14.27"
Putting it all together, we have 15.3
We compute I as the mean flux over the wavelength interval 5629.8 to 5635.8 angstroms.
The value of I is 16.2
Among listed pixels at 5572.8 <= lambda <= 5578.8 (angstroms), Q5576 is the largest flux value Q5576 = 17.8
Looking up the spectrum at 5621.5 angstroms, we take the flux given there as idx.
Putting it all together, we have 15.74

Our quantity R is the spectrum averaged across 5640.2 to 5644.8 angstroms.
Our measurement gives 16.4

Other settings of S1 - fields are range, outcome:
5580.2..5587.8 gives 16.9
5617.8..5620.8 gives 16.9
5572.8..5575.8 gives 16.5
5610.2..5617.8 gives 16.3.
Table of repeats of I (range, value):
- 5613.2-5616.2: 17.3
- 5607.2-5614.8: 15.8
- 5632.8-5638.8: 16.2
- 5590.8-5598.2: 17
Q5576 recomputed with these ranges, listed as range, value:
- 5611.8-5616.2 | 18.83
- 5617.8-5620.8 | 17.42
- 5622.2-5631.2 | 16.28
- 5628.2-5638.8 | 17.4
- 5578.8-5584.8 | 21.09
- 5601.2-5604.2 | 16.02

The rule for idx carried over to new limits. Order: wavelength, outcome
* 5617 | 15.13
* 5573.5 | 15.17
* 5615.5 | 18.83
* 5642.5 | 15.69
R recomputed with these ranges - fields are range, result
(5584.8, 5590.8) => 18.2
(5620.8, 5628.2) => 15.3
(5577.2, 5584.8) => 16.3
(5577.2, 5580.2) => 16.1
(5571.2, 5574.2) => 15.3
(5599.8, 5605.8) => 14.9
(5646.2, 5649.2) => 16.8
